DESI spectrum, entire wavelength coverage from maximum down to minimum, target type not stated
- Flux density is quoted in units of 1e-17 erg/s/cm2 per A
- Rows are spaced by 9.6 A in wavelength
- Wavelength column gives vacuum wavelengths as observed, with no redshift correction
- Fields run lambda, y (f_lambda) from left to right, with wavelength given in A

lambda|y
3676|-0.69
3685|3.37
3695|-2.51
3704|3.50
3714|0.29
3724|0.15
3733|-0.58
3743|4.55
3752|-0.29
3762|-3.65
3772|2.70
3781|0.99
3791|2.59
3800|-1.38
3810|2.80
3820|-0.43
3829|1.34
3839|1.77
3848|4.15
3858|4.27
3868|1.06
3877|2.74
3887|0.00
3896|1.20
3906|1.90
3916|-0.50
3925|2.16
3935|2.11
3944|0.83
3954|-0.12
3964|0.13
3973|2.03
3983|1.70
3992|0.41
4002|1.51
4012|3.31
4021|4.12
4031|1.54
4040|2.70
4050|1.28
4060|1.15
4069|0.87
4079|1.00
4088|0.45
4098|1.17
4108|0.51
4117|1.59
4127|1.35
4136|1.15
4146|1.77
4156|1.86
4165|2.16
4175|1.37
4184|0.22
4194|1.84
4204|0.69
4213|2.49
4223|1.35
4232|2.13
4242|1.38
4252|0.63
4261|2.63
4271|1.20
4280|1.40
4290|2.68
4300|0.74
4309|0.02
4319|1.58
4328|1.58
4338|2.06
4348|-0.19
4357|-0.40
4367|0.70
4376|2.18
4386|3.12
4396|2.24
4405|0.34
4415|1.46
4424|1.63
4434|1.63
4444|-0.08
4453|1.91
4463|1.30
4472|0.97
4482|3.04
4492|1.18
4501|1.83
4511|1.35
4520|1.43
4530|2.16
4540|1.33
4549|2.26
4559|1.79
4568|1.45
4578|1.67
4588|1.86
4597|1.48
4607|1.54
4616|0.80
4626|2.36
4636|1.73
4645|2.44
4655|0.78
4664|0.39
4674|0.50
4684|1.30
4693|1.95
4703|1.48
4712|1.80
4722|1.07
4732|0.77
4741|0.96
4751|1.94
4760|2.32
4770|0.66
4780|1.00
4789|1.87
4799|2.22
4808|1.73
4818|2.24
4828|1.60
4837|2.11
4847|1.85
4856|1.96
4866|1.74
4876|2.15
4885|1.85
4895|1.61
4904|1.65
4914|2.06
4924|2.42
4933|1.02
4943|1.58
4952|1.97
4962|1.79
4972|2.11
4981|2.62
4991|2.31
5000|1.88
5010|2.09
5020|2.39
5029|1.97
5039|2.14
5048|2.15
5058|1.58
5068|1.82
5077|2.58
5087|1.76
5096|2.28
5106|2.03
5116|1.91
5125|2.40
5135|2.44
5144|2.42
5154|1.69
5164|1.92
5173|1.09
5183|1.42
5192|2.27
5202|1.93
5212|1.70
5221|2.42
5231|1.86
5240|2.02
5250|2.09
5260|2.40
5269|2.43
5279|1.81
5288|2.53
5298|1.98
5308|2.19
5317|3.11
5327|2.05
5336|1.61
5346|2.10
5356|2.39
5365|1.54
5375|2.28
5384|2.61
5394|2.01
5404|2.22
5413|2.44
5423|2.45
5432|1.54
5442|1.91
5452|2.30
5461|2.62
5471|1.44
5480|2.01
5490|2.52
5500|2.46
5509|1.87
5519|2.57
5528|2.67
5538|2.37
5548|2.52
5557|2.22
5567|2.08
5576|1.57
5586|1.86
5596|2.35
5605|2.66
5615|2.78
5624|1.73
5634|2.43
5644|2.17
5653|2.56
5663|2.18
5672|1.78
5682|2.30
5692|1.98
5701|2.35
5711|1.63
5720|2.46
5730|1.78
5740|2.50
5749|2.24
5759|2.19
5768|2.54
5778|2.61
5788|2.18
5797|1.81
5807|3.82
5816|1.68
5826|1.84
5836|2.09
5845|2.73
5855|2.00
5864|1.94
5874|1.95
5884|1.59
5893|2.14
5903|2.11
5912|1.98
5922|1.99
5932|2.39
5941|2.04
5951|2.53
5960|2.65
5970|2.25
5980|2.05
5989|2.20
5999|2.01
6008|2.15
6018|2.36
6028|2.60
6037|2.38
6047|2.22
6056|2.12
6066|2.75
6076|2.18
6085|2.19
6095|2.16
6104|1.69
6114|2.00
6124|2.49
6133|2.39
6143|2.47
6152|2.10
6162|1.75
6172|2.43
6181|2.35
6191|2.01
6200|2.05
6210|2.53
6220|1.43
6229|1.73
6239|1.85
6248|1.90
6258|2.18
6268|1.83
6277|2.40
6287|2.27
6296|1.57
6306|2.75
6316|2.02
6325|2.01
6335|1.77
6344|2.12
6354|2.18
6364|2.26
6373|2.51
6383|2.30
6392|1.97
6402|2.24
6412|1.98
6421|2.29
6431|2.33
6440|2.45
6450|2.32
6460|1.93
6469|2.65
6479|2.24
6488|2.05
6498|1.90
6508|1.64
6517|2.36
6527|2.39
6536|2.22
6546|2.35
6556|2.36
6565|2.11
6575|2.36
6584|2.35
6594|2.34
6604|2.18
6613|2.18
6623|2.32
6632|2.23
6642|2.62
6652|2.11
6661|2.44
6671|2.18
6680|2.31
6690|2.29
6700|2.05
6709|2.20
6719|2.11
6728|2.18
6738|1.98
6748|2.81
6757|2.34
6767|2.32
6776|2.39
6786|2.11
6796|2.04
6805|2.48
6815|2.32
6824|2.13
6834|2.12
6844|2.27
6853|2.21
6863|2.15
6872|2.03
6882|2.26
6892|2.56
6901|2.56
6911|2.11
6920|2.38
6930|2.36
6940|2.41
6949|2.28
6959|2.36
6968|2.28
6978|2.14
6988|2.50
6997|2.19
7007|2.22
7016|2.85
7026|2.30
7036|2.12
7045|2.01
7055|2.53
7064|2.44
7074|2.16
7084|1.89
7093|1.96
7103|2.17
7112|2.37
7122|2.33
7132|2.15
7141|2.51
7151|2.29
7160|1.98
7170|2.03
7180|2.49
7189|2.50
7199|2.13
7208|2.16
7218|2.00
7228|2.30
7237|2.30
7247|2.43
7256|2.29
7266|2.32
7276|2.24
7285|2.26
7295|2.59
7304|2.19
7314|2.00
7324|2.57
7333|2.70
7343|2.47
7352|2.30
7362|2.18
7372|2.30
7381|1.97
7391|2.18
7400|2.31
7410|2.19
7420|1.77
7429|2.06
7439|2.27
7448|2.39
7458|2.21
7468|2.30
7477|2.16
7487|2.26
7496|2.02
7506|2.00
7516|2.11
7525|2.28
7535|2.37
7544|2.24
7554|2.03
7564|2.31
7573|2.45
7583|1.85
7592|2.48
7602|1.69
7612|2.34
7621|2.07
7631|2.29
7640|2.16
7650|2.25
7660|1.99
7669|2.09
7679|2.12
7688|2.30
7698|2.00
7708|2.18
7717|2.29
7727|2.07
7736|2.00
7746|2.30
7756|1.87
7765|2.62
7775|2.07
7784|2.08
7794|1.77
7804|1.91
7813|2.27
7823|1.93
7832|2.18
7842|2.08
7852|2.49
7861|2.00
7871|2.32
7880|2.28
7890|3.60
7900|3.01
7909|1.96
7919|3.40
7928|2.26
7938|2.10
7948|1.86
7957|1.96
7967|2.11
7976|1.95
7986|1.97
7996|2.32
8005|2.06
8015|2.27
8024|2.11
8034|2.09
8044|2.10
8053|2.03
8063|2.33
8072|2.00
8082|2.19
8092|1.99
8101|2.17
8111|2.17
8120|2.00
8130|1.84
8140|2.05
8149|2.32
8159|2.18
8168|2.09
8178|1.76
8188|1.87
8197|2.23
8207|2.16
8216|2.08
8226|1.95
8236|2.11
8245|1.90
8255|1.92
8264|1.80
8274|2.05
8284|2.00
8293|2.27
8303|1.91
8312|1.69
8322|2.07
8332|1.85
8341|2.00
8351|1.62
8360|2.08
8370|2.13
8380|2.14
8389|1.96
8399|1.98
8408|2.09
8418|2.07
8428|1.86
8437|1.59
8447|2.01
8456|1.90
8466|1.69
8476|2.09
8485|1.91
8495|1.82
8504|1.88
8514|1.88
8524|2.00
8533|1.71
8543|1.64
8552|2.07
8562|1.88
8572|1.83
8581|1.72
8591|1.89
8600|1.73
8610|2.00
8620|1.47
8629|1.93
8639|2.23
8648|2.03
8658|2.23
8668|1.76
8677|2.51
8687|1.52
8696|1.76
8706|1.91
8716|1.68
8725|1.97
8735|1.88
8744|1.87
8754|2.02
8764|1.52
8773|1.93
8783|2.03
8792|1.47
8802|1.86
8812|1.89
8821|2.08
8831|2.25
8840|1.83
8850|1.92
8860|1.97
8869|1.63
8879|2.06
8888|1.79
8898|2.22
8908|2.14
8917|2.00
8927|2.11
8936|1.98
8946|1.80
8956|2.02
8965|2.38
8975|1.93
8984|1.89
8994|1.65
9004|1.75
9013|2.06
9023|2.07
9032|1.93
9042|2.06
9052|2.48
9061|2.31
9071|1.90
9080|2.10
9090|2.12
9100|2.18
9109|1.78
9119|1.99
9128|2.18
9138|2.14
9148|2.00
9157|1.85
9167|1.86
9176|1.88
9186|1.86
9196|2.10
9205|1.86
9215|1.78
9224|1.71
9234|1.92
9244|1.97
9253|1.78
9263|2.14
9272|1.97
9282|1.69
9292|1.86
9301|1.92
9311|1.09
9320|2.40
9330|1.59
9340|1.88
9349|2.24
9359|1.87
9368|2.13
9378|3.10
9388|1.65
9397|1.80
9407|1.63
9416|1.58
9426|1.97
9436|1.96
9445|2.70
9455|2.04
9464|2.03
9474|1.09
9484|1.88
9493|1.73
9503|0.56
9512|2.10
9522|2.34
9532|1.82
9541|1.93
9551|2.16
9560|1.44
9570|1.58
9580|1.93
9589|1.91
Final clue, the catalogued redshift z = 0.20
